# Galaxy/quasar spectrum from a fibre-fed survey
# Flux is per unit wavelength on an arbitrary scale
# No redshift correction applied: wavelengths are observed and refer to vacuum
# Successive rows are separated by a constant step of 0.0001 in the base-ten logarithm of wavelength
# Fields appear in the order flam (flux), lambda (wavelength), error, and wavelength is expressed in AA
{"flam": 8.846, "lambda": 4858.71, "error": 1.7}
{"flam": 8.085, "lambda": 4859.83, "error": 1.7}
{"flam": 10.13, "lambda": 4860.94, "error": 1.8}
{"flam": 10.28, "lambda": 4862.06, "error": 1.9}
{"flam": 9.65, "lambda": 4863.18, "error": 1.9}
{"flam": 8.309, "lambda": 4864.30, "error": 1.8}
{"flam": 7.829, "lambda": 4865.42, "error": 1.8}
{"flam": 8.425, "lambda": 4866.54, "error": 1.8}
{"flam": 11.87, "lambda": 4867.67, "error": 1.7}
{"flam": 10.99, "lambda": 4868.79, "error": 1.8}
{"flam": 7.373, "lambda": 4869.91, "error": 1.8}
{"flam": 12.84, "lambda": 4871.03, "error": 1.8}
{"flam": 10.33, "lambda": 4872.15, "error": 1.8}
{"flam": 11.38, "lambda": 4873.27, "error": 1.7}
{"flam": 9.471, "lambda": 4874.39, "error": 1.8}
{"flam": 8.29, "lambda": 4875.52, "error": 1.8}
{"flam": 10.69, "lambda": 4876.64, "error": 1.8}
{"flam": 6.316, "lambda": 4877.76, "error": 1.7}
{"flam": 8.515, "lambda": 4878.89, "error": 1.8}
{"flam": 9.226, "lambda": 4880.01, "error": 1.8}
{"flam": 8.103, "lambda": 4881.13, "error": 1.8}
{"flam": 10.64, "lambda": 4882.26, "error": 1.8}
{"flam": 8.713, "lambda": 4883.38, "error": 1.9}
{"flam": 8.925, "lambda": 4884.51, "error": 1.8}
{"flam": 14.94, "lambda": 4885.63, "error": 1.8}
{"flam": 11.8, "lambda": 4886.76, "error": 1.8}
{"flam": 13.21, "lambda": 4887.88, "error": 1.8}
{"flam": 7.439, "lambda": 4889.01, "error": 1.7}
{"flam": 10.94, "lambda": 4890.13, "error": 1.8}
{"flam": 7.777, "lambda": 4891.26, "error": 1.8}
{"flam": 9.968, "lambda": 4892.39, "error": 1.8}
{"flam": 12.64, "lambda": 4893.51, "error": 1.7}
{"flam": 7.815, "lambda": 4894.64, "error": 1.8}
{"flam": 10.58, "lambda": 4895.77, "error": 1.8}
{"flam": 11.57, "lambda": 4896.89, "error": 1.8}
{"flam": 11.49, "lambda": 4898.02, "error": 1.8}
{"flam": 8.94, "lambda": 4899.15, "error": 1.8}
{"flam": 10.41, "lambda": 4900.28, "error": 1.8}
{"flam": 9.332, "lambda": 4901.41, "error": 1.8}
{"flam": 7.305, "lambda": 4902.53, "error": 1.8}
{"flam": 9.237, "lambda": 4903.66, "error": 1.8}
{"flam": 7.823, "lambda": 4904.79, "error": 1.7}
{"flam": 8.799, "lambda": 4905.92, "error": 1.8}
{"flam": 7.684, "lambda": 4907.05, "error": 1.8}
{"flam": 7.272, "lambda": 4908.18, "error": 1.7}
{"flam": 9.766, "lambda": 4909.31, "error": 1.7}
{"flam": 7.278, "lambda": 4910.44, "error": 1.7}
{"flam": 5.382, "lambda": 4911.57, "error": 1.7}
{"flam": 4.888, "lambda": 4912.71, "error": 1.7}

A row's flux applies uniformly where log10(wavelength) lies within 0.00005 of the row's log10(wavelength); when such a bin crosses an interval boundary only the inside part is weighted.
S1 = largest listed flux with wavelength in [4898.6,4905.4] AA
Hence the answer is 10.41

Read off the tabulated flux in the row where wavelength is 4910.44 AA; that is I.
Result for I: 7.278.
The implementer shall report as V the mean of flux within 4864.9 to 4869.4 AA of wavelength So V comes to 9.75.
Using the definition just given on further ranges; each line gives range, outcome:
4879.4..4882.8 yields 9.31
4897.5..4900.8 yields 10.3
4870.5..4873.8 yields 11.5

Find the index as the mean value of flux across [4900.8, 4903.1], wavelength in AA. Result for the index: 8.38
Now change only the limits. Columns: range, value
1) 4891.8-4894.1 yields 11.2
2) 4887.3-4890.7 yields 10.5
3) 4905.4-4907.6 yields 8.23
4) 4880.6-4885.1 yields 9.14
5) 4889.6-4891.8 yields 9.33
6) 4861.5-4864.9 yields 9.39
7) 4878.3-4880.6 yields 8.84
